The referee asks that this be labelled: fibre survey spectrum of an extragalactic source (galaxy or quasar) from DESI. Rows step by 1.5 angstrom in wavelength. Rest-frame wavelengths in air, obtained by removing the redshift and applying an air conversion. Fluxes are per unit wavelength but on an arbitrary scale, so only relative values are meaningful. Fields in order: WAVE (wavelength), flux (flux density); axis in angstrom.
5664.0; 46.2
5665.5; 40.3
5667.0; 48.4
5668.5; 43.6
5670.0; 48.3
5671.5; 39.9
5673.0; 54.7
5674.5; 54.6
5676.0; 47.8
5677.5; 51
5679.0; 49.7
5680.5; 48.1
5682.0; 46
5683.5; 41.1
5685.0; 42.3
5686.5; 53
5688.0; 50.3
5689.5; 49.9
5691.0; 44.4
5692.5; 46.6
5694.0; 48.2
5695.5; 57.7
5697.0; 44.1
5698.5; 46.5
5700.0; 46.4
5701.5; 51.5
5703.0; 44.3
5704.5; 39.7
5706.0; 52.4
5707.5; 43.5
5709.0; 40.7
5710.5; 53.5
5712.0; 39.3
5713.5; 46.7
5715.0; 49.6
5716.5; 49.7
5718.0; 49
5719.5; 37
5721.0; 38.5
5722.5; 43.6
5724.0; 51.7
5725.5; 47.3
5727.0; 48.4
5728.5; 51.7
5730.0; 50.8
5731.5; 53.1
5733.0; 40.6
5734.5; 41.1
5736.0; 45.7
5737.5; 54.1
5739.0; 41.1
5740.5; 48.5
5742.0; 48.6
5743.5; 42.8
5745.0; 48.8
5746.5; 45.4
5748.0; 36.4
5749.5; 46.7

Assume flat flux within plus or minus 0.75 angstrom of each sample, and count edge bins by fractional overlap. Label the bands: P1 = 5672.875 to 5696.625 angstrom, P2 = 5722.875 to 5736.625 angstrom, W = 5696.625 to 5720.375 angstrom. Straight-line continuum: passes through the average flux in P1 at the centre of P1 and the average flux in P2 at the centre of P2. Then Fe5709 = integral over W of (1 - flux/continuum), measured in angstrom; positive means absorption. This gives 1.2 angstrom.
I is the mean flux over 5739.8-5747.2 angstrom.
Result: 46.8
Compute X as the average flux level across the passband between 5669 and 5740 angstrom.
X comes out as 47.1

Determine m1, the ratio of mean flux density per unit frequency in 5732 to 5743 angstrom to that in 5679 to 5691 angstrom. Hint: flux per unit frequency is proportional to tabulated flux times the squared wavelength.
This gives 1.0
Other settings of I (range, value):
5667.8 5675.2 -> 48.2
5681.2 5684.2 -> 43.7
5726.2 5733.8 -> 48.9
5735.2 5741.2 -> 47.3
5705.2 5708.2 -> 47.9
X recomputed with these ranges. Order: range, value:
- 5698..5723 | 45.4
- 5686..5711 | 47.7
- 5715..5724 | 44.7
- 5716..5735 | 46.4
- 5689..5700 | 48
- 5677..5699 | 47.9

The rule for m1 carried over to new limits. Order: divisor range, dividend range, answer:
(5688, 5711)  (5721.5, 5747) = 1.01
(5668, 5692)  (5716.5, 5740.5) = 0.99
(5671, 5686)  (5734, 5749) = 0.97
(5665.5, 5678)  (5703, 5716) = 0.96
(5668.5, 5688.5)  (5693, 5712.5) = 0.98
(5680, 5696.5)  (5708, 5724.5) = 0.95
